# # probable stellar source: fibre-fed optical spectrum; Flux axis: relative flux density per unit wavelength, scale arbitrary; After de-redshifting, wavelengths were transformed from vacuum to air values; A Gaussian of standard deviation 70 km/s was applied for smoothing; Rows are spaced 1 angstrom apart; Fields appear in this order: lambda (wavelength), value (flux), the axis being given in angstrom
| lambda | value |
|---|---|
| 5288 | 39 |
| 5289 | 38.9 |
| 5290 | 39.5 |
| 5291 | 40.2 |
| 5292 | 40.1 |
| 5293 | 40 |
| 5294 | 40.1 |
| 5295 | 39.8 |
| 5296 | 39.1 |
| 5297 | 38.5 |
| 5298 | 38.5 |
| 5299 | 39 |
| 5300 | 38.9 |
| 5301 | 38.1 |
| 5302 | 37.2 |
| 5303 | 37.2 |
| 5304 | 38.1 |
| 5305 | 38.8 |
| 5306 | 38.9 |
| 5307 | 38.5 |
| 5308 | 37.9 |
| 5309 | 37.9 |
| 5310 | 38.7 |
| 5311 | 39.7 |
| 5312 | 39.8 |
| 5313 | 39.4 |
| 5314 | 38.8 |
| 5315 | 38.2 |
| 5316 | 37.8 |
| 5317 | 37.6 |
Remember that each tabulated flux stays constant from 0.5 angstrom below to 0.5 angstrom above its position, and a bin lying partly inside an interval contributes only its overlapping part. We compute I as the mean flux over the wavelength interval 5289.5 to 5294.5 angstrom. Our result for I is 40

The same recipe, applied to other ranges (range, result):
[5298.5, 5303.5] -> 38.1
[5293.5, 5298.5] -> 39.2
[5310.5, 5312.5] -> 39.8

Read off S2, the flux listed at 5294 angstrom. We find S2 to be 40.1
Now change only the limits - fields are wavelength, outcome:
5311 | 39.7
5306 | 38.9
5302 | 37.2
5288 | 39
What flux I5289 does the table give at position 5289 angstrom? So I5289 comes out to 38.9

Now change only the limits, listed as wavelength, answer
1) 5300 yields 38.9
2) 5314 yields 38.8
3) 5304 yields 38.1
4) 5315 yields 38.2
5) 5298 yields 38.5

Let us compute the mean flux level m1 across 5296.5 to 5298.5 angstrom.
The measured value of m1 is 38.5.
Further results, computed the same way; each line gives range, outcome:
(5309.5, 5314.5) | 39.3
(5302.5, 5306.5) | 38.2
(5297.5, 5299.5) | 38.8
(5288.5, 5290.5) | 39.2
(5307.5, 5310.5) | 38.2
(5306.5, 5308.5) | 38.2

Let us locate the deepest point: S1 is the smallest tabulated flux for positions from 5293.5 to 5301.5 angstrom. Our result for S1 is 38.1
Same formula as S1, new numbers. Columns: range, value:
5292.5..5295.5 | 39.8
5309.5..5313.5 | 38.7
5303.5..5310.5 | 37.9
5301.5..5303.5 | 37.2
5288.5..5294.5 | 38.9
